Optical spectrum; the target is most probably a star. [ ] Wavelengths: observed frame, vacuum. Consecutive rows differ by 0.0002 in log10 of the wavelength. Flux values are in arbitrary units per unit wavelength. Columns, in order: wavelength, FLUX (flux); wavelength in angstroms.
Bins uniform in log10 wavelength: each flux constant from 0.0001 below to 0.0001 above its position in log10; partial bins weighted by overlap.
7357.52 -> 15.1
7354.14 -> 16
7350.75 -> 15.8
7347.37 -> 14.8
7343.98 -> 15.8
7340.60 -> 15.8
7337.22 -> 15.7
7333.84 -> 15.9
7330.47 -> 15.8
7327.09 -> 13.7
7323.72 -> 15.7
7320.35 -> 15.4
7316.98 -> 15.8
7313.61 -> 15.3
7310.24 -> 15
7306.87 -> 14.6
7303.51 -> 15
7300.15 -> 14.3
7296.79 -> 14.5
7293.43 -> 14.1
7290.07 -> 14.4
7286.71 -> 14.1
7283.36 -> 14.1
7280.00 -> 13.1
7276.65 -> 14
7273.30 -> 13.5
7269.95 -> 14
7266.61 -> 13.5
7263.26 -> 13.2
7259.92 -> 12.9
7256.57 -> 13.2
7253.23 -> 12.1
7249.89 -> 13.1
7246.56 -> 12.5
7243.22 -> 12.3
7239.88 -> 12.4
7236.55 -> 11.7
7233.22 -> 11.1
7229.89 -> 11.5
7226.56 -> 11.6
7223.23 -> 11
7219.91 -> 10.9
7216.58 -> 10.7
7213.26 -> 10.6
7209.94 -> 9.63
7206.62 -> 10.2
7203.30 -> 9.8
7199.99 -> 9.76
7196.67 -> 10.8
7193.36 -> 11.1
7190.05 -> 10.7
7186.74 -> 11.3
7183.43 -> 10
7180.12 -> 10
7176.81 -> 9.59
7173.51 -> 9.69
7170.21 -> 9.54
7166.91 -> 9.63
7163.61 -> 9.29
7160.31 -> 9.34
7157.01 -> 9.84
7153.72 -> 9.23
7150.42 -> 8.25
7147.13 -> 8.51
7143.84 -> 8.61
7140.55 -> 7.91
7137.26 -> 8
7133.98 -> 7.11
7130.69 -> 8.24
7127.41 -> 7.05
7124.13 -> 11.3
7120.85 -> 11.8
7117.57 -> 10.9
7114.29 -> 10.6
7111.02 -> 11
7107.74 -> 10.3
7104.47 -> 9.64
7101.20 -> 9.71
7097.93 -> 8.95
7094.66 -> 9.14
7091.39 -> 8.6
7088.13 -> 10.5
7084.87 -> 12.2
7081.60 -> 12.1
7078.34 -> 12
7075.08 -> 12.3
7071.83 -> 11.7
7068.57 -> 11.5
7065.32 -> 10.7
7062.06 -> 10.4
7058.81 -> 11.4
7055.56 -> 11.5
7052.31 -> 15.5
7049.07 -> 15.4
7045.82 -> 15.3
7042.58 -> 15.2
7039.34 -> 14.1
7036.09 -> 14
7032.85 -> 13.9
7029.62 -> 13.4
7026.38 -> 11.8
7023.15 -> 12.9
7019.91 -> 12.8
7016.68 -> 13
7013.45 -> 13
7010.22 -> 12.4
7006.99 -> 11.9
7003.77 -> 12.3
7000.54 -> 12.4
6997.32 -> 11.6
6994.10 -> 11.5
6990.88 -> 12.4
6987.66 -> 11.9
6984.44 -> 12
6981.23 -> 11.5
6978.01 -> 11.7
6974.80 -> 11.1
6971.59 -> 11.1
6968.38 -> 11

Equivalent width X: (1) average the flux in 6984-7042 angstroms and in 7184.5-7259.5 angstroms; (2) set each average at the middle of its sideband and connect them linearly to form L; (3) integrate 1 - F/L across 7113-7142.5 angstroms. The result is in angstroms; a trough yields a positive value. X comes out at 6.78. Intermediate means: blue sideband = 12.7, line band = 9.19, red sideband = 11.3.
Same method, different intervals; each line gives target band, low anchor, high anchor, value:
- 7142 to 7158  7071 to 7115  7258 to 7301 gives 3.8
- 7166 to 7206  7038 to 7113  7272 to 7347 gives 9.1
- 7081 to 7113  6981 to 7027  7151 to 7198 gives 2.5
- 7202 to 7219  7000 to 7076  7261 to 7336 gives 4.5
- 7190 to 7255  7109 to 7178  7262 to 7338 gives 4.2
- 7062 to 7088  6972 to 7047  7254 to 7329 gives 2.8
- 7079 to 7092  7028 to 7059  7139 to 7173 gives 1.2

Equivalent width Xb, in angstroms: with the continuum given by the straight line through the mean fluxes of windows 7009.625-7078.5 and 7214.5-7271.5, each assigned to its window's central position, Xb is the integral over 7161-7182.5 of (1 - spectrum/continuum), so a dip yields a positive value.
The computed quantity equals 4.91 angstroms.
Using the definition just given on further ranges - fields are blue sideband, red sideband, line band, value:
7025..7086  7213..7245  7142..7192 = 9.9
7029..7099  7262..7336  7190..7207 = 4.0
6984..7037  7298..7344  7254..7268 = 1.5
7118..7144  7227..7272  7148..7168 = 1.0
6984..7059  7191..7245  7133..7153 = 6.1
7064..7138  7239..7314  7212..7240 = 3.3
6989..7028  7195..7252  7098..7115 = 2.4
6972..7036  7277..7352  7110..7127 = 3.1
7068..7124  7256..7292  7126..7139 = 4.3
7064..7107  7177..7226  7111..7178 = 8.3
